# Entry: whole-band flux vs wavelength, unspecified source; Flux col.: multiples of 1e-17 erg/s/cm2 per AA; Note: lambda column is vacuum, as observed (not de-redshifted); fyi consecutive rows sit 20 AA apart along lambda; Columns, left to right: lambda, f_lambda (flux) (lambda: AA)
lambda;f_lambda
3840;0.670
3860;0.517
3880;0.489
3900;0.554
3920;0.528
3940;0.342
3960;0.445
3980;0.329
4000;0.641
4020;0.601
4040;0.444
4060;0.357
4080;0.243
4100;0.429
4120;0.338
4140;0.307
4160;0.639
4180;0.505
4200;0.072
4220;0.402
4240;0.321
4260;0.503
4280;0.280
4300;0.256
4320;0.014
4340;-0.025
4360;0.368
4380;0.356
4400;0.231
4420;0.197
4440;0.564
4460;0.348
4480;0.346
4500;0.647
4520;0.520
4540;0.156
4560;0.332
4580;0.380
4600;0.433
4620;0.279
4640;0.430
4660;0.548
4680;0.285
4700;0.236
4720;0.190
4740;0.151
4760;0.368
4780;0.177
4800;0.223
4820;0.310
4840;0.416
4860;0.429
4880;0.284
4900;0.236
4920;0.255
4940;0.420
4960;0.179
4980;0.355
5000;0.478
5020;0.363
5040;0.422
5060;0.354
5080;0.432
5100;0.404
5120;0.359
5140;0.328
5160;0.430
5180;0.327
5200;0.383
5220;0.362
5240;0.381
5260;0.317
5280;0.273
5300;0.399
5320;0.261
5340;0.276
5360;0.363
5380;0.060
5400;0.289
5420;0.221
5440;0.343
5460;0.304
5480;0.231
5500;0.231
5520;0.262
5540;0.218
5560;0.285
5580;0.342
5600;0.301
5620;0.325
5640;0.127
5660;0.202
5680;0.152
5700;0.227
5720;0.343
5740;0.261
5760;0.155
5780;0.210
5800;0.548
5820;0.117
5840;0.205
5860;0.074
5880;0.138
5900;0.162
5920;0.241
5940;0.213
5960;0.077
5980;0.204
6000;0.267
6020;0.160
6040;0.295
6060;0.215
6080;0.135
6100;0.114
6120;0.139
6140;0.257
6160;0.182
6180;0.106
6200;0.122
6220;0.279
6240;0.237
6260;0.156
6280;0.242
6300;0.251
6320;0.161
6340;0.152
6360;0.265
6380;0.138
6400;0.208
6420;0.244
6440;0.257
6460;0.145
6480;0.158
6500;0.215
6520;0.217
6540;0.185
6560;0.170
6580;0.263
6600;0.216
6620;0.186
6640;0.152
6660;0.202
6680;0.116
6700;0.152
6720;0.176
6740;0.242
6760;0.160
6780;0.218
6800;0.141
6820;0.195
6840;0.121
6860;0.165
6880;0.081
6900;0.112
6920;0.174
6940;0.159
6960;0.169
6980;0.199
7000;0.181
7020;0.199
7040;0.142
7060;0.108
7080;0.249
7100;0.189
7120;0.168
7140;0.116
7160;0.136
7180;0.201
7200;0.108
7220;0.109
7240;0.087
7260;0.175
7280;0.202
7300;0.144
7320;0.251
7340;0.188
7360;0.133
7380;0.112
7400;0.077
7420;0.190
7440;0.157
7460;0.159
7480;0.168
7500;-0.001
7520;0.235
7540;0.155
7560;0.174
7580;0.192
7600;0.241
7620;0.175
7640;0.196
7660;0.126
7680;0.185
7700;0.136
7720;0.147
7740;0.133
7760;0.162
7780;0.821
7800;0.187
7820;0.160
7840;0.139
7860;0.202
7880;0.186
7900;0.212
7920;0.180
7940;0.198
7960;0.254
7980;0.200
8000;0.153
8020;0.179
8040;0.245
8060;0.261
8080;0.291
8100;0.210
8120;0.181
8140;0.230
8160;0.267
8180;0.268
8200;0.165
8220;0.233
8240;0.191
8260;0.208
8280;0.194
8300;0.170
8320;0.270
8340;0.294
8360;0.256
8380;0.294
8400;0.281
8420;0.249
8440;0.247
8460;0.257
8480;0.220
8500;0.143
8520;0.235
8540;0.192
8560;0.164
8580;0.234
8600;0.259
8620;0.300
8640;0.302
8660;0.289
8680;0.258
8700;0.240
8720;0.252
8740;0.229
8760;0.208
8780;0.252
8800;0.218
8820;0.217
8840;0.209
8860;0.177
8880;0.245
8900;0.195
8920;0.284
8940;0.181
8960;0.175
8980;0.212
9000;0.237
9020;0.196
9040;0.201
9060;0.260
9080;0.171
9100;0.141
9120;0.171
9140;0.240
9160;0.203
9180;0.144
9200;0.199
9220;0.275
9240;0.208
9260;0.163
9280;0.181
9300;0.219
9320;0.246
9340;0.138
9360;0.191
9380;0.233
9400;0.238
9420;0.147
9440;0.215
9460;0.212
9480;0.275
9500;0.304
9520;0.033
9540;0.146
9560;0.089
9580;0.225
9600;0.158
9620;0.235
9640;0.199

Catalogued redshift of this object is 1.09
